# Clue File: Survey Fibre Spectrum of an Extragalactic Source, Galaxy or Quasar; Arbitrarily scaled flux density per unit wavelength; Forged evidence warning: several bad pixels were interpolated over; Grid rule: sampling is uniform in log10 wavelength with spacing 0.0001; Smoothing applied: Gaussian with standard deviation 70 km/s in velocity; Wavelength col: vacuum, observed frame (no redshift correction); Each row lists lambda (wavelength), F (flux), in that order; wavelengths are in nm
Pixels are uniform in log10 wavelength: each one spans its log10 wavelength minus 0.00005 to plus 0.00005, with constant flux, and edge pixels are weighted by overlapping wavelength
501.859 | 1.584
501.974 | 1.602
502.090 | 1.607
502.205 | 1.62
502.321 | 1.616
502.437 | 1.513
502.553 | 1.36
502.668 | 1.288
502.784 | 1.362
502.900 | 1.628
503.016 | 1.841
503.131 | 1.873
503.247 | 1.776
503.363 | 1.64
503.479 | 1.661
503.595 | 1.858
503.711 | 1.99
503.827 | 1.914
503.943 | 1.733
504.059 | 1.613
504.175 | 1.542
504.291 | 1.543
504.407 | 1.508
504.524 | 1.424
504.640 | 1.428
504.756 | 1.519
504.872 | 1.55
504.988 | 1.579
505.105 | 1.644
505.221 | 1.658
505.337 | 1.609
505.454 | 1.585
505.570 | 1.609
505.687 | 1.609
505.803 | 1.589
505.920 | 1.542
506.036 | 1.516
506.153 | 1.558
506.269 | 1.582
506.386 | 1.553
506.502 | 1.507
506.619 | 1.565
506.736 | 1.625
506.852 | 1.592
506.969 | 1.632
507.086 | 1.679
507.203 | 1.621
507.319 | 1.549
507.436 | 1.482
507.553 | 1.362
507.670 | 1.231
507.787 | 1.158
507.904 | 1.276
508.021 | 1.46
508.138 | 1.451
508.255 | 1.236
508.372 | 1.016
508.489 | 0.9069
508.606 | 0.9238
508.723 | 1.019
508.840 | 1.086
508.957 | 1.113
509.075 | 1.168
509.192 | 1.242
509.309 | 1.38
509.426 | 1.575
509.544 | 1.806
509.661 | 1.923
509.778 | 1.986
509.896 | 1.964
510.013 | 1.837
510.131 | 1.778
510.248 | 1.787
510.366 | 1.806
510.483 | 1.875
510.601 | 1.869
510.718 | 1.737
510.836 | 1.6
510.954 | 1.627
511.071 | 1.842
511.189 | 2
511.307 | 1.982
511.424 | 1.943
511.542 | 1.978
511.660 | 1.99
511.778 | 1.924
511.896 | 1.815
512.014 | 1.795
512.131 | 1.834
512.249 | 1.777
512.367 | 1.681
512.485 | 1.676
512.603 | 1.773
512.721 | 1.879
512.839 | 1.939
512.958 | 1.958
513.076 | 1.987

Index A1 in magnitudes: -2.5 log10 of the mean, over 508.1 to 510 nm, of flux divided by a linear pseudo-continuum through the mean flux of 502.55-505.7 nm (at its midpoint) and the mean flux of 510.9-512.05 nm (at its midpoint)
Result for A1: 0.30 mag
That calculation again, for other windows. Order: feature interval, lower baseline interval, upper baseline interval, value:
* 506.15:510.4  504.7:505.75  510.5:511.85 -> 0.18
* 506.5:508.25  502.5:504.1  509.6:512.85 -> 0.20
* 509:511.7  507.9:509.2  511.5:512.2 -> -0.14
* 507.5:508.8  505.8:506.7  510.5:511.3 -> 0.36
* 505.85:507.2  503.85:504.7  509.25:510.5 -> 0.05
